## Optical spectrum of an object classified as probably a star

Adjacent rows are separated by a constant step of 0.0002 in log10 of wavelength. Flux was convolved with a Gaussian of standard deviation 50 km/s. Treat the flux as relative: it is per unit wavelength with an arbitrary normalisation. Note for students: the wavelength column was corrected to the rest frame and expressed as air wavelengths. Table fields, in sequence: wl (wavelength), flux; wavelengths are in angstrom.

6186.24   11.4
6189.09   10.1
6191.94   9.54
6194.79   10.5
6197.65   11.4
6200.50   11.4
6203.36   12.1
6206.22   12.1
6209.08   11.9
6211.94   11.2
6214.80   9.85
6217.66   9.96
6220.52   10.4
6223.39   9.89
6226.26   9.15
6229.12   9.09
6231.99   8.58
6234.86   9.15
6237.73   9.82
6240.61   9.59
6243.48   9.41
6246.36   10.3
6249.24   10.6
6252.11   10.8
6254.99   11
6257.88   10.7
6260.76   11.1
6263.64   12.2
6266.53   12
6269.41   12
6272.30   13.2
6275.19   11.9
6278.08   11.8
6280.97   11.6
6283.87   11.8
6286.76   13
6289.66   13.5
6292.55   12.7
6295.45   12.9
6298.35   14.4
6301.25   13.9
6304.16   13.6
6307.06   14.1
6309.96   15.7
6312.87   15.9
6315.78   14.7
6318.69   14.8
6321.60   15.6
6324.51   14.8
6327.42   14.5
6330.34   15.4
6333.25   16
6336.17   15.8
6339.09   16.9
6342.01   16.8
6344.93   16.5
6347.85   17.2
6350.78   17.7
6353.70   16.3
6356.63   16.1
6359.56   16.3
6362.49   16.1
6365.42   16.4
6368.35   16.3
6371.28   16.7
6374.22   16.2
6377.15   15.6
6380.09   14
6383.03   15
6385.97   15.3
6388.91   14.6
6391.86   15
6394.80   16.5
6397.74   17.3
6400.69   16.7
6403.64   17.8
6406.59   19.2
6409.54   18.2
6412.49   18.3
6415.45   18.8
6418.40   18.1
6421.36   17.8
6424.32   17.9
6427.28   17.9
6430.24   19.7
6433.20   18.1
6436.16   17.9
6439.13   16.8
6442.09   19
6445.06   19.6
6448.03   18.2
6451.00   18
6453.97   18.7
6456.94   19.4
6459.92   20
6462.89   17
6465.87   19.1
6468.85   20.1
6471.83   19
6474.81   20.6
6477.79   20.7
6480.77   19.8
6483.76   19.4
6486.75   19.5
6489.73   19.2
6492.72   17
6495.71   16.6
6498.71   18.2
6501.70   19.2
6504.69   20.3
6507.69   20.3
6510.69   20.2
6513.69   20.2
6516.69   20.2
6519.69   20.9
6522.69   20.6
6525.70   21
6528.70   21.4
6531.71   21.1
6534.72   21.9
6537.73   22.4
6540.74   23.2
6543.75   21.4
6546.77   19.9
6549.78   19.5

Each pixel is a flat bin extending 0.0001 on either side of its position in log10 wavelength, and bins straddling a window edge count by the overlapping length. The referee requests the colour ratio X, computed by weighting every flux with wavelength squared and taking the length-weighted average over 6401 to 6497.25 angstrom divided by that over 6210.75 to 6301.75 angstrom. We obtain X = 1.8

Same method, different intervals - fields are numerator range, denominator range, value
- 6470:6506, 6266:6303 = 1.61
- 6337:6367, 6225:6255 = 1.77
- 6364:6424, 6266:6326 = 1.27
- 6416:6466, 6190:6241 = 1.92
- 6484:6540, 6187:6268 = 2.09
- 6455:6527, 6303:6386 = 1.30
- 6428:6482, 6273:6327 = 1.45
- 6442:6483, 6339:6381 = 1.22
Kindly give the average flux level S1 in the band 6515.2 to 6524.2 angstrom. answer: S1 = 20.6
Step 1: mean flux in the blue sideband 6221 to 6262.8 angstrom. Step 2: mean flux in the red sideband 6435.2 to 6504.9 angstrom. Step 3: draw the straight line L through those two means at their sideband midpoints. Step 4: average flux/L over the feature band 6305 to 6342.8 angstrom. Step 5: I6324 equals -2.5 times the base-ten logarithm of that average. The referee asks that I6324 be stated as -0.17 mag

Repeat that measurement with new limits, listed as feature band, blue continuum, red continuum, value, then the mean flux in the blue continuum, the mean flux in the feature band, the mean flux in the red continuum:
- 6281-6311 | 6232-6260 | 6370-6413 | -0.099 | 10.1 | 13.4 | 16.4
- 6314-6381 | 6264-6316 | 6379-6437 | -0.057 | 13.2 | 16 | 17.2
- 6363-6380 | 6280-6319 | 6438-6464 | -0.001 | 13.8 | 16.1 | 18.6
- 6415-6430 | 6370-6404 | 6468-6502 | -0.073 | 15.8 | 18.2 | 19.1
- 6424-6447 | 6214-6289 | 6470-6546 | -0.053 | 10.8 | 18.4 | 20.2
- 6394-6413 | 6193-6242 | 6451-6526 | -0.072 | 10.3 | 17.7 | 19.4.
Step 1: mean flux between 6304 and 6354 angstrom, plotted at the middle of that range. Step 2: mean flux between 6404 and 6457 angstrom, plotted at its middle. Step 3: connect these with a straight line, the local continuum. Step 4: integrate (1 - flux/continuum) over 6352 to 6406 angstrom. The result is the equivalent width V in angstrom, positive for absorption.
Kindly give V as 3.0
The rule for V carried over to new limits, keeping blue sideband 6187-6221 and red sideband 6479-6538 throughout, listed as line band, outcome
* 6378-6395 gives 1.4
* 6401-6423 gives -1.5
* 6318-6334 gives -0.7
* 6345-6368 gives -1.7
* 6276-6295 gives 1.3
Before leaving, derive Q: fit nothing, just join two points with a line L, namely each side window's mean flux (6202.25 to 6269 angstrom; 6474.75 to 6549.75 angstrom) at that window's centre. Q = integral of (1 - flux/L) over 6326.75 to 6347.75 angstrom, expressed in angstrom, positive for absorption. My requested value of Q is -3.1 angstrom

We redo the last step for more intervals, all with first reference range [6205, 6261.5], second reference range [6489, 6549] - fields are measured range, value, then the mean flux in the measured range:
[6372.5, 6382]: 0.0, 15.3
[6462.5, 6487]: -1.1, 19.6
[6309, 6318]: -1.6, 15.4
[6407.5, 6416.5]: -1.1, 18.5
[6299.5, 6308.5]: -0.8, 13.9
